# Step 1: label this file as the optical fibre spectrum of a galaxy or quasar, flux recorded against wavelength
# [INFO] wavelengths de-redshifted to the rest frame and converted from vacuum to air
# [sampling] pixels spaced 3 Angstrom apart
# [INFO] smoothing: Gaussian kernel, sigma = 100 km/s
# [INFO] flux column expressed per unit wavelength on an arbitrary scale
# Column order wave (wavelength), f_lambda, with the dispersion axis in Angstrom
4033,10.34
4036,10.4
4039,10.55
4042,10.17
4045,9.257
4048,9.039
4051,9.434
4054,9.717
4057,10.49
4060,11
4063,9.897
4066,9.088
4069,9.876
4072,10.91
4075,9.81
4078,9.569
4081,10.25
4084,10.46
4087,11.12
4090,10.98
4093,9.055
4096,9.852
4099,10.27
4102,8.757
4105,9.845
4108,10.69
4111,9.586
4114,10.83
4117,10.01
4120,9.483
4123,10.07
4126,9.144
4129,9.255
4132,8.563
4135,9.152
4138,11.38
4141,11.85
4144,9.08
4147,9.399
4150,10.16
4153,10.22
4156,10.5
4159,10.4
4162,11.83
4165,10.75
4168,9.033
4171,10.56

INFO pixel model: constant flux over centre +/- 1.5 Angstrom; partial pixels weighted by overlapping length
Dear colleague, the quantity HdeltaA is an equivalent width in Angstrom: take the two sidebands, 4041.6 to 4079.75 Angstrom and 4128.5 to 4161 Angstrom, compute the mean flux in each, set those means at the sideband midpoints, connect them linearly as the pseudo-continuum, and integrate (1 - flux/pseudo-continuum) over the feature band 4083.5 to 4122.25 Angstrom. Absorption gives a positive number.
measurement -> -0.4 Angstrom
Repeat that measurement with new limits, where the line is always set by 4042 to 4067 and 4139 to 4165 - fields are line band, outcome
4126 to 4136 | 1.3 Angstrom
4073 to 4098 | -0.4 Angstrom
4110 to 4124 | 0.3 Angstrom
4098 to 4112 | 0.4 Angstrom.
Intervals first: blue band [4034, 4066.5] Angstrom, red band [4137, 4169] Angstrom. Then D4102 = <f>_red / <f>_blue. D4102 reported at 1.05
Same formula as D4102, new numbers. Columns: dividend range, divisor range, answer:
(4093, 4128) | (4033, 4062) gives 0.98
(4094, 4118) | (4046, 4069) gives 1.02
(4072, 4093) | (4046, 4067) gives 1.05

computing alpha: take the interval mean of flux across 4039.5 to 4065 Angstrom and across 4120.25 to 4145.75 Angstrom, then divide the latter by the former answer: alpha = 0.99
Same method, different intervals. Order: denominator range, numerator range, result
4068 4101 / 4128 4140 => 0.95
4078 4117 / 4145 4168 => 1.02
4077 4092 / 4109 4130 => 0.94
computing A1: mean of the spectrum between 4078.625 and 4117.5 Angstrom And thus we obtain 10.1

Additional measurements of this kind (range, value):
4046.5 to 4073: 9.92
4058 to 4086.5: 10.1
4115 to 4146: 9.81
